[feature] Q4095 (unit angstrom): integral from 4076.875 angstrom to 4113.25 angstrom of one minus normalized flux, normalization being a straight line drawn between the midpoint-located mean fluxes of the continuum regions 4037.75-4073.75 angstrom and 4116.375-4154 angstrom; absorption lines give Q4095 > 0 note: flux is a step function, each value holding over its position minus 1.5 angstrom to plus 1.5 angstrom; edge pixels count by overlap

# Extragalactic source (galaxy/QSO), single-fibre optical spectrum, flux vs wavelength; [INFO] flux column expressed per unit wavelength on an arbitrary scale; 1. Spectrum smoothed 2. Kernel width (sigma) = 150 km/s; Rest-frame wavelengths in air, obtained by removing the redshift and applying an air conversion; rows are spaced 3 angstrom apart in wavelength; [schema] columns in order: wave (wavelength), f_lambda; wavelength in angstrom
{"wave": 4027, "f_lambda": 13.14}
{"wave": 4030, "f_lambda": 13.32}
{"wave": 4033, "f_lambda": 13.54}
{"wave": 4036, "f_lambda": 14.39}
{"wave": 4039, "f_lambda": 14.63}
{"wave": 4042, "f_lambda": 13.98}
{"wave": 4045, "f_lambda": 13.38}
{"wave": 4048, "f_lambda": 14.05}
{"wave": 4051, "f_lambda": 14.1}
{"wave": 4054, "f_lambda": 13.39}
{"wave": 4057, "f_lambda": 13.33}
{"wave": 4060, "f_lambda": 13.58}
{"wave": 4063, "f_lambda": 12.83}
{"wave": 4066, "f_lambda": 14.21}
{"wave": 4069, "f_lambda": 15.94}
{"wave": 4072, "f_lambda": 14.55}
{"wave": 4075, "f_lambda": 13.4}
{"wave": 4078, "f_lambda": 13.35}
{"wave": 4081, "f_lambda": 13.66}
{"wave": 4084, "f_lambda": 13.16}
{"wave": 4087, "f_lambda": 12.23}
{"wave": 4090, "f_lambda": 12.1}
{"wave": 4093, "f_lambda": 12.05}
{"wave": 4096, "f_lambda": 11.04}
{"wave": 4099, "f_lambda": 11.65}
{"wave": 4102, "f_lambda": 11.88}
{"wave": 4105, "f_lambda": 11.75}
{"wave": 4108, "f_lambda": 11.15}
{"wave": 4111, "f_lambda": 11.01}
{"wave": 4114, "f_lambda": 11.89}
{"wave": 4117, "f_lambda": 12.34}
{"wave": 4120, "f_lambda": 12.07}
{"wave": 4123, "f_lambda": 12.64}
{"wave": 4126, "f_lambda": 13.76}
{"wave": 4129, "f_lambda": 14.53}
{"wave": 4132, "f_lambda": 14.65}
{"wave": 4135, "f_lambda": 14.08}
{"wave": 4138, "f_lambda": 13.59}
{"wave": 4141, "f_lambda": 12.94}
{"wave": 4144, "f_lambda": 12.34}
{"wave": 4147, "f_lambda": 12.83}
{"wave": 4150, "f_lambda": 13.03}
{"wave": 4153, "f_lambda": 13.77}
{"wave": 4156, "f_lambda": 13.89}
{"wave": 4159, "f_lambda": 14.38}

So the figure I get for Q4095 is 4.2 angstrom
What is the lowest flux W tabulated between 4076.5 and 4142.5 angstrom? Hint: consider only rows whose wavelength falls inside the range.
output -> 11.01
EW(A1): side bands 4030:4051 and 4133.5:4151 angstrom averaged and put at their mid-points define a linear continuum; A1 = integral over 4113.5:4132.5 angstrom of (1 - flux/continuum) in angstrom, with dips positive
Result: 0.3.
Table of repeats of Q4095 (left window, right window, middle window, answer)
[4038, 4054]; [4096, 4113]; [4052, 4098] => -1.9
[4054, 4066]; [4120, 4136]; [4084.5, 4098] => 1.6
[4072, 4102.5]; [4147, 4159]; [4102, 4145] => 1.3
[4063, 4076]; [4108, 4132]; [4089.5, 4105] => 2.0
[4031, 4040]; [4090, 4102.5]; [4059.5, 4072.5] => -1.4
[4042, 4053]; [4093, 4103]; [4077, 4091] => -0.8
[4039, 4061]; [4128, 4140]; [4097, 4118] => 3.6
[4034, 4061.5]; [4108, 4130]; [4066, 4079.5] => -0.9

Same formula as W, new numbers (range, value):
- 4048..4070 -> 12.83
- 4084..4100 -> 11.04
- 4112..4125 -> 11.89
